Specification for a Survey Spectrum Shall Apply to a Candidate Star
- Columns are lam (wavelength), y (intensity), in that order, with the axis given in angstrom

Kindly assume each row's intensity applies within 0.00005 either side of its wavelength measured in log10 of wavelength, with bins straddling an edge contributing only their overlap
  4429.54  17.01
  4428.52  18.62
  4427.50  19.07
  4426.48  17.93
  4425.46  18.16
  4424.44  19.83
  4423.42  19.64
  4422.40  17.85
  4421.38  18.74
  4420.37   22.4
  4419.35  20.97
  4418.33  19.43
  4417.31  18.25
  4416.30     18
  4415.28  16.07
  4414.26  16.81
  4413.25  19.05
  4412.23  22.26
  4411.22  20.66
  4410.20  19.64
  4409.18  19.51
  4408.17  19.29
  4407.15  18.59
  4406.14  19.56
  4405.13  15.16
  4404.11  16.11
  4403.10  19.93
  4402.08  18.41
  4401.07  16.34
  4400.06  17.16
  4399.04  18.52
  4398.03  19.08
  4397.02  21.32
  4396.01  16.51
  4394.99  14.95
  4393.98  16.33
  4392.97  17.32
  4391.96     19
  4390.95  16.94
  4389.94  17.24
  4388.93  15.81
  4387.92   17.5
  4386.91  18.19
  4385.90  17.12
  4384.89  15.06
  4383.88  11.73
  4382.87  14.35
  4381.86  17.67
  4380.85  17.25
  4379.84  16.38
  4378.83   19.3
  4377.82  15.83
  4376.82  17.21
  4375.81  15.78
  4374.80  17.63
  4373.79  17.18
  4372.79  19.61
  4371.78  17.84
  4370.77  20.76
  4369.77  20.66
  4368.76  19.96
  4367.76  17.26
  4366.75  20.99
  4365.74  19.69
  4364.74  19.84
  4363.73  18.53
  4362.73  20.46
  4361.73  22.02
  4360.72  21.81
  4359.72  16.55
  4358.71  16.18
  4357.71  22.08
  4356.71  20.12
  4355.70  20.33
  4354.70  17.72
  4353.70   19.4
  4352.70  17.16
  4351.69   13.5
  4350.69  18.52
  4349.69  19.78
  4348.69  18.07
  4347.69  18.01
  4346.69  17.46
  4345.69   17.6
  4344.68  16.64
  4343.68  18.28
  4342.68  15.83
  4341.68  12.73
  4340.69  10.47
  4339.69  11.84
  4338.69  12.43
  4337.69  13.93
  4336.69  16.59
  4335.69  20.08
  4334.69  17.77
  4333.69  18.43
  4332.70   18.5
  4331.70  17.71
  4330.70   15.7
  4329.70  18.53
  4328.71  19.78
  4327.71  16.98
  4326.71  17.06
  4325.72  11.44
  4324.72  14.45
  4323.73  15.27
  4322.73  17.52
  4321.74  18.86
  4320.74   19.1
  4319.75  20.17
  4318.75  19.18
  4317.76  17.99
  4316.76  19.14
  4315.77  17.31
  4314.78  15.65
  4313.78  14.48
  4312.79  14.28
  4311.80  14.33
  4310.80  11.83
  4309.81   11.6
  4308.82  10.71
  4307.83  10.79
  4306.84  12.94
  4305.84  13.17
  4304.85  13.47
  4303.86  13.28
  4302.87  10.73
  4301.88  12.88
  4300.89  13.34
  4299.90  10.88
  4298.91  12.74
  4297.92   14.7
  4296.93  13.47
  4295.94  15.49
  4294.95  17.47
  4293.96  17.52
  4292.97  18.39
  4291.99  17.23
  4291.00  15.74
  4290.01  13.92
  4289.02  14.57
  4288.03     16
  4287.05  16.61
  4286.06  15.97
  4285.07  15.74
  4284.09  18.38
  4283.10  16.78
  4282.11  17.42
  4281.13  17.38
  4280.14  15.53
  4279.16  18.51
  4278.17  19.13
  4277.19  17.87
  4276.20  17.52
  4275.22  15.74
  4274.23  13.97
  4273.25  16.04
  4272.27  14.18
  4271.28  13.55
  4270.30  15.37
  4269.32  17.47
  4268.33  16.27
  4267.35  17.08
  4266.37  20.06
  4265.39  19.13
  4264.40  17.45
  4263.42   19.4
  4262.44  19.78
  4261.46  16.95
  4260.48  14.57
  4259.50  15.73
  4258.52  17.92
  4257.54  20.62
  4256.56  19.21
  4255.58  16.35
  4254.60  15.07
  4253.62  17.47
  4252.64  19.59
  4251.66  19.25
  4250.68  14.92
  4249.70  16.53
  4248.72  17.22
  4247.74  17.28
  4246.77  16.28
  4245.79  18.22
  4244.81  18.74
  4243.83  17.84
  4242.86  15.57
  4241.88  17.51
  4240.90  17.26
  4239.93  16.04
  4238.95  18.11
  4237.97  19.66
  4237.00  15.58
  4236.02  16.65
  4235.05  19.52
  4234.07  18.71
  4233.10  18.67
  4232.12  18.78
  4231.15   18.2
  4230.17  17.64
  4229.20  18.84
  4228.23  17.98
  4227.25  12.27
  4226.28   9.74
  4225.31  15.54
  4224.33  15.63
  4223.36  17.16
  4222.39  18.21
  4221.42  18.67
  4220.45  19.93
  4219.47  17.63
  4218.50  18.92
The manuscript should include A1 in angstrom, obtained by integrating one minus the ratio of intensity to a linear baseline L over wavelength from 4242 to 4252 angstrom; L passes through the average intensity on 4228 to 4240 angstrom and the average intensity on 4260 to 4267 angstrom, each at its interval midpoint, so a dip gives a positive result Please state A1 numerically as 0.5 angstrom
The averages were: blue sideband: 18.1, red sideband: 18.2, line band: 17.2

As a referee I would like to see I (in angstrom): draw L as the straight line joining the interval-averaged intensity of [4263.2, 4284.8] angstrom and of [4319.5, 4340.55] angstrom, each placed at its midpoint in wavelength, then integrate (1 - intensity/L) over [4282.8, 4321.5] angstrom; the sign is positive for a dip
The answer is 3.9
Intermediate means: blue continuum 17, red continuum 16.6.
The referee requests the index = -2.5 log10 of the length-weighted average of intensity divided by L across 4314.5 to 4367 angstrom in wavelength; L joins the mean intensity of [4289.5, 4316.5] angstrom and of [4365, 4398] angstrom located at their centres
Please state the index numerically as -0.12 mag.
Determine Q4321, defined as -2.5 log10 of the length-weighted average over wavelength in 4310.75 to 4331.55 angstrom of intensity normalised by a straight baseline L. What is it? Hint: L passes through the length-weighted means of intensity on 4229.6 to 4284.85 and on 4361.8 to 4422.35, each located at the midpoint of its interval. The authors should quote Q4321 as 0.06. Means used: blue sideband 17.3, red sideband 18.1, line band 16.7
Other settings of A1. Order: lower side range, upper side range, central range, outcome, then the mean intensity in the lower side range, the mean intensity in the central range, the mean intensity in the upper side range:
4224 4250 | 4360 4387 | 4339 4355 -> 1.4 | 17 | 16.4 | 18.1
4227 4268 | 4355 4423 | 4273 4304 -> 3.7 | 17.6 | 15.7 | 18.3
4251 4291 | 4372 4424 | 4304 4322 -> 2.2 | 17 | 15.2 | 17.9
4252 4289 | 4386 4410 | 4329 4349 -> 1.3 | 17.1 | 16.3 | 17.8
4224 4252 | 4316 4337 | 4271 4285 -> 0.6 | 17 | 16.6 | 17.6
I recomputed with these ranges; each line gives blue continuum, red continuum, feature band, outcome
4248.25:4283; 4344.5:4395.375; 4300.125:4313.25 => 3.71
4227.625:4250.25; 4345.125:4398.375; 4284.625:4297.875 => 1.36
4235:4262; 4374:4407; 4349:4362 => -1.24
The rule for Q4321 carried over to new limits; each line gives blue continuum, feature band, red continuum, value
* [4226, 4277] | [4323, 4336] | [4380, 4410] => 0.01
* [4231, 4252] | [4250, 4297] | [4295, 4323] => -0.05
